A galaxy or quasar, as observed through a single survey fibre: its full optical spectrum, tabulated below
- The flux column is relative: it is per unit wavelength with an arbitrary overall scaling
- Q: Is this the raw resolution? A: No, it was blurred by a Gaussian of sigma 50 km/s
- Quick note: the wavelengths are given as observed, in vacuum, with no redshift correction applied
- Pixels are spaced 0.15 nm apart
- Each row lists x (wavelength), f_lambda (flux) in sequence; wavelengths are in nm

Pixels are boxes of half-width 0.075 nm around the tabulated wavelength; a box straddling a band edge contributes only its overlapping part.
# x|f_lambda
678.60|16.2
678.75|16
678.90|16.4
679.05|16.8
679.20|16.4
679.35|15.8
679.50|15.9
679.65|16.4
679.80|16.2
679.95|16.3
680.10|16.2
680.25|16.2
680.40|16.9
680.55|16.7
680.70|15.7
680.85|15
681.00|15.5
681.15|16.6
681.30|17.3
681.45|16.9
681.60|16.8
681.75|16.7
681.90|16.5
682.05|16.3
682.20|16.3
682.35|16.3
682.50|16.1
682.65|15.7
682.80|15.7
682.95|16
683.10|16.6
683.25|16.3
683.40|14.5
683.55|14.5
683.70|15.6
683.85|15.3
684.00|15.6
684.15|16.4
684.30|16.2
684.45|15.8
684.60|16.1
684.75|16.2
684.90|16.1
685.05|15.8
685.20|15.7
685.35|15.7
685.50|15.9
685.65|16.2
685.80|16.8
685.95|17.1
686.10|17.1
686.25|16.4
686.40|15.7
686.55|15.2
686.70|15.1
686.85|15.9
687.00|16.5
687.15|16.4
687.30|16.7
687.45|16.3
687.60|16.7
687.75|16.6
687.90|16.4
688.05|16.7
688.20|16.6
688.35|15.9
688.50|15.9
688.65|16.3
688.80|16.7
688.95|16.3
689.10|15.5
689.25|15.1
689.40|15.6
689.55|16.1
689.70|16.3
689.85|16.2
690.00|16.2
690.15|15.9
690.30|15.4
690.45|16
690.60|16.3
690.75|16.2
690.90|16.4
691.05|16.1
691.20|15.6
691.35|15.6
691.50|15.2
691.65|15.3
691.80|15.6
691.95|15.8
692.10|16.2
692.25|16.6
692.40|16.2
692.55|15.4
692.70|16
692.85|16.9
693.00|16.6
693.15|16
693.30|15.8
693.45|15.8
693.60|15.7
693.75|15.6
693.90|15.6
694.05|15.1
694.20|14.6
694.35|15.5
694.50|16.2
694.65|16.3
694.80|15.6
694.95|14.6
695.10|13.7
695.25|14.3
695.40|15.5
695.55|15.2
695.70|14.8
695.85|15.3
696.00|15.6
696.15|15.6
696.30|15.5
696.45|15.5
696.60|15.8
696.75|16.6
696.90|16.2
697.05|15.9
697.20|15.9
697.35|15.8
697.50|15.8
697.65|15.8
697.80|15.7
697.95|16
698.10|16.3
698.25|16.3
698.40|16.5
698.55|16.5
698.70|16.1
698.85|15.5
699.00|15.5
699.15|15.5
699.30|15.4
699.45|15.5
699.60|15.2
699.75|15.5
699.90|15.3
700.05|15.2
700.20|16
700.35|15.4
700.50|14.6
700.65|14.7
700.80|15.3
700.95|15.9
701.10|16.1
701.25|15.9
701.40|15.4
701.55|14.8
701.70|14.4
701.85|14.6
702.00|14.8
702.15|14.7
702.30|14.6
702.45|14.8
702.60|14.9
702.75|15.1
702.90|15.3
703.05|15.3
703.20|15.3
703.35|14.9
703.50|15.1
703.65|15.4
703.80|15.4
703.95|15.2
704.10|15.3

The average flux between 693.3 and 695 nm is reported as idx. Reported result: 15.5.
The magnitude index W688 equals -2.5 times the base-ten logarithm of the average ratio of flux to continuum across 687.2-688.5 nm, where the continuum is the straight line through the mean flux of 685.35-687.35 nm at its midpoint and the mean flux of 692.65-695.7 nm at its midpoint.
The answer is -0.03 mag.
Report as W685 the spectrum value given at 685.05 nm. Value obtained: 15.8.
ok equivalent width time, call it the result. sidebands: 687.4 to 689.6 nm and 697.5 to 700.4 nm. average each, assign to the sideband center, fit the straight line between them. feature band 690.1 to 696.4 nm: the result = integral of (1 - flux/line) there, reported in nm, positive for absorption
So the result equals 0.13 nm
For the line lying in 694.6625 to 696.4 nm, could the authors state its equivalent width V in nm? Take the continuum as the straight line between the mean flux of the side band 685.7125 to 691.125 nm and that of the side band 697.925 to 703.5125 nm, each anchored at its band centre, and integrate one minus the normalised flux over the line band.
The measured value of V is 0.07 nm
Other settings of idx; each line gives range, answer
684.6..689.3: 16.2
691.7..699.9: 15.7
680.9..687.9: 16.1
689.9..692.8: 15.9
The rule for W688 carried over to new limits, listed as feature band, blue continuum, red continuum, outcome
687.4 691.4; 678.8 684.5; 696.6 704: -0.02 mag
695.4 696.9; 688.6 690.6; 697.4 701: 0.01 mag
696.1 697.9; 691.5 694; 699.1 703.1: -0.02 mag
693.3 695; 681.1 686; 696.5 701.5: 0.02 mag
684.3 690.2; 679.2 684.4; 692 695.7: -0.02 mag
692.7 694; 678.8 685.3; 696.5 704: -0.02 mag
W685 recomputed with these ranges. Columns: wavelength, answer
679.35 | 15.8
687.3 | 16.7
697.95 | 16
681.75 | 16.7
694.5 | 16.2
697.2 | 15.9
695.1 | 13.7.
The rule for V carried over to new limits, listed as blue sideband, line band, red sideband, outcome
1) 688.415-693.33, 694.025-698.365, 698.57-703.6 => 0.01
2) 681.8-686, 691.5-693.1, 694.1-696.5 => -0.06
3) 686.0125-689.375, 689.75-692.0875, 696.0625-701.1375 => 0.03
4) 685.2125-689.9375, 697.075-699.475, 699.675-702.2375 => -0.08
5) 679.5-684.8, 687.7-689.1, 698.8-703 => -0.05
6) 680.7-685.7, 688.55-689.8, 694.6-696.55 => -0.03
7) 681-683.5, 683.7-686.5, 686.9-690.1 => 0.03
